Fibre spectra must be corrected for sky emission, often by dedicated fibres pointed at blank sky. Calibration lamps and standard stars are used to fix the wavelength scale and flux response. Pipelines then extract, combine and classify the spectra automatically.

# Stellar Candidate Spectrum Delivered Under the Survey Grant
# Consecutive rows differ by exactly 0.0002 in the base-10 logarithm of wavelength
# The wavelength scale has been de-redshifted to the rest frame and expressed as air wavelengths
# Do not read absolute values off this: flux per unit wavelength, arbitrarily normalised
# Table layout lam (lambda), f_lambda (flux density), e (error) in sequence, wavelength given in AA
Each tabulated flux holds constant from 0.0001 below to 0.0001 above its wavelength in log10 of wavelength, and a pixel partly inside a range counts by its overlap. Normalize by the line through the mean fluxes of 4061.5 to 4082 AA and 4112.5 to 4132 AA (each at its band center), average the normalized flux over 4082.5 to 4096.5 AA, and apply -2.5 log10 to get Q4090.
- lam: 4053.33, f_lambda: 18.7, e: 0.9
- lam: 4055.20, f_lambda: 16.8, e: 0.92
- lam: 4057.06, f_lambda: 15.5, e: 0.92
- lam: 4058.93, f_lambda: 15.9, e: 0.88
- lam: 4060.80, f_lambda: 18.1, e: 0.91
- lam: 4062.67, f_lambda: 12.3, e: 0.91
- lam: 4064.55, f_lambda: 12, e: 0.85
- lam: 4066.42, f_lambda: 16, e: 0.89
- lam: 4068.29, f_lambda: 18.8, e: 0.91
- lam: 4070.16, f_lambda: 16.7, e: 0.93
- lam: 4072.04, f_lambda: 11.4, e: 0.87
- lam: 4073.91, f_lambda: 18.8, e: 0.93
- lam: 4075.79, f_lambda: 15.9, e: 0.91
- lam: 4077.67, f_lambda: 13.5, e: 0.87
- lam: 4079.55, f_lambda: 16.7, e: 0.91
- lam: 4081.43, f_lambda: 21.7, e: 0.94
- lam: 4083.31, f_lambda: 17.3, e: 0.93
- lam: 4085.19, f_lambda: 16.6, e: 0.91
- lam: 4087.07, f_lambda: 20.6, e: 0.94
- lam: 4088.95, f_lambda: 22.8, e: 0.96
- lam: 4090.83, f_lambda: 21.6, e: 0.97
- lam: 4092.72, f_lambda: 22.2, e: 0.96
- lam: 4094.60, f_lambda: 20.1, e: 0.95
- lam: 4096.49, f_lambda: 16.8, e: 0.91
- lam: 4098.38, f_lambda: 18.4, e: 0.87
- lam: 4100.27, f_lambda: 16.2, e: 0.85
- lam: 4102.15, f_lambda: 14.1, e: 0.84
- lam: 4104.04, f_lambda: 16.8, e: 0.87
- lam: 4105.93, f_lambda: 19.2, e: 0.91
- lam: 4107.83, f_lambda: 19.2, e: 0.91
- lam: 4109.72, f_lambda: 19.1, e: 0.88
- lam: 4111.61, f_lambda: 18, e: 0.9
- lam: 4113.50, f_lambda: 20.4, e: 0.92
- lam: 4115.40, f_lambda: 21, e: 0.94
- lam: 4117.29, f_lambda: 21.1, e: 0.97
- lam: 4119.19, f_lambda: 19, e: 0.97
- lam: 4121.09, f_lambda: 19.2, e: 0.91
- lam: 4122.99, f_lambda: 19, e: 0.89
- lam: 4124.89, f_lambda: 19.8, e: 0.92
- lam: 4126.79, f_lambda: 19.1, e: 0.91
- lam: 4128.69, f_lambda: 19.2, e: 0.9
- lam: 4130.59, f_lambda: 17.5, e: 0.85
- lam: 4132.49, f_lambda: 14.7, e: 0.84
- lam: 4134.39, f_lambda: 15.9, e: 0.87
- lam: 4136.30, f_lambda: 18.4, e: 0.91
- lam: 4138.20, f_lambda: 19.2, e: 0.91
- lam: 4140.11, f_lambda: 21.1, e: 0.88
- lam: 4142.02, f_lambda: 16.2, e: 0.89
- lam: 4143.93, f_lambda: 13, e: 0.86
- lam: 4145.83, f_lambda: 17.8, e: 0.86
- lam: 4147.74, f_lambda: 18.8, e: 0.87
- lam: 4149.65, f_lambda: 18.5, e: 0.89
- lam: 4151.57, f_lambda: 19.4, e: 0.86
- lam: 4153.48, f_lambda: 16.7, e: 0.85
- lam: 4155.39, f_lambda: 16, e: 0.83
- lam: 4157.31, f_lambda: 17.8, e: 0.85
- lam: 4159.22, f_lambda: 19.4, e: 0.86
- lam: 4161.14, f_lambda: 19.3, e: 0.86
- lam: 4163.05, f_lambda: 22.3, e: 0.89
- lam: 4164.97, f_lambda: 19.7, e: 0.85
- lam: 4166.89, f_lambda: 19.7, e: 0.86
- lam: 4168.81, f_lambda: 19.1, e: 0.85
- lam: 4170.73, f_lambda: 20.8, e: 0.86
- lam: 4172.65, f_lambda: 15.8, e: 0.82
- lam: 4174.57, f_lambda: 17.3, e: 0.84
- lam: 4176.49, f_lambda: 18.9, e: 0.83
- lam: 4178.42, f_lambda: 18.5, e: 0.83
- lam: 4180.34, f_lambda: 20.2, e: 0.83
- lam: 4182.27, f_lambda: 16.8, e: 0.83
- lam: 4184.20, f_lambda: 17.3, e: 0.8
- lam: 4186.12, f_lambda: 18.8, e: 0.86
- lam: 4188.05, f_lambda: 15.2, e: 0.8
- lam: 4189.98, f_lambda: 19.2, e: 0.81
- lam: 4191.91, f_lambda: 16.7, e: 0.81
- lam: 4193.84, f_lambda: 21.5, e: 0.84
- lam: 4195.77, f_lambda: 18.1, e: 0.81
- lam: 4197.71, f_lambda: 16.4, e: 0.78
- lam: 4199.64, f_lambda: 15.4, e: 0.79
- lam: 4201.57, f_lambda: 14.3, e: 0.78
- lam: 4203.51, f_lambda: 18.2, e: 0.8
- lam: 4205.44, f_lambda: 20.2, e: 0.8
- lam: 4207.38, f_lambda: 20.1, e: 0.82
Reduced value -0.17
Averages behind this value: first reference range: 15.7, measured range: 20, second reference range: 19.4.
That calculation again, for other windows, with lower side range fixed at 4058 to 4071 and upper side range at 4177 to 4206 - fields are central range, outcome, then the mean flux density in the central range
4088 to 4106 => -0.16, 18.8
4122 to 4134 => -0.09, 18.1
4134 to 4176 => -0.07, 18.3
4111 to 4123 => -0.19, 19.8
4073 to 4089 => -0.13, 18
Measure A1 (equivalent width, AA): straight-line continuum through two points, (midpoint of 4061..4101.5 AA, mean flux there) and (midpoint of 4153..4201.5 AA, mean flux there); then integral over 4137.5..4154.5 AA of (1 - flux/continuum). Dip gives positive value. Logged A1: 0.1 AA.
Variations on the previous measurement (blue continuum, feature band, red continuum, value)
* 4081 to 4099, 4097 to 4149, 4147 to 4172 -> 3.3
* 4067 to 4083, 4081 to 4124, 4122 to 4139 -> -4.3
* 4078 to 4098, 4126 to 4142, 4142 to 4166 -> 0.4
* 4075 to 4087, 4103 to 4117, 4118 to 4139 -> -1.0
